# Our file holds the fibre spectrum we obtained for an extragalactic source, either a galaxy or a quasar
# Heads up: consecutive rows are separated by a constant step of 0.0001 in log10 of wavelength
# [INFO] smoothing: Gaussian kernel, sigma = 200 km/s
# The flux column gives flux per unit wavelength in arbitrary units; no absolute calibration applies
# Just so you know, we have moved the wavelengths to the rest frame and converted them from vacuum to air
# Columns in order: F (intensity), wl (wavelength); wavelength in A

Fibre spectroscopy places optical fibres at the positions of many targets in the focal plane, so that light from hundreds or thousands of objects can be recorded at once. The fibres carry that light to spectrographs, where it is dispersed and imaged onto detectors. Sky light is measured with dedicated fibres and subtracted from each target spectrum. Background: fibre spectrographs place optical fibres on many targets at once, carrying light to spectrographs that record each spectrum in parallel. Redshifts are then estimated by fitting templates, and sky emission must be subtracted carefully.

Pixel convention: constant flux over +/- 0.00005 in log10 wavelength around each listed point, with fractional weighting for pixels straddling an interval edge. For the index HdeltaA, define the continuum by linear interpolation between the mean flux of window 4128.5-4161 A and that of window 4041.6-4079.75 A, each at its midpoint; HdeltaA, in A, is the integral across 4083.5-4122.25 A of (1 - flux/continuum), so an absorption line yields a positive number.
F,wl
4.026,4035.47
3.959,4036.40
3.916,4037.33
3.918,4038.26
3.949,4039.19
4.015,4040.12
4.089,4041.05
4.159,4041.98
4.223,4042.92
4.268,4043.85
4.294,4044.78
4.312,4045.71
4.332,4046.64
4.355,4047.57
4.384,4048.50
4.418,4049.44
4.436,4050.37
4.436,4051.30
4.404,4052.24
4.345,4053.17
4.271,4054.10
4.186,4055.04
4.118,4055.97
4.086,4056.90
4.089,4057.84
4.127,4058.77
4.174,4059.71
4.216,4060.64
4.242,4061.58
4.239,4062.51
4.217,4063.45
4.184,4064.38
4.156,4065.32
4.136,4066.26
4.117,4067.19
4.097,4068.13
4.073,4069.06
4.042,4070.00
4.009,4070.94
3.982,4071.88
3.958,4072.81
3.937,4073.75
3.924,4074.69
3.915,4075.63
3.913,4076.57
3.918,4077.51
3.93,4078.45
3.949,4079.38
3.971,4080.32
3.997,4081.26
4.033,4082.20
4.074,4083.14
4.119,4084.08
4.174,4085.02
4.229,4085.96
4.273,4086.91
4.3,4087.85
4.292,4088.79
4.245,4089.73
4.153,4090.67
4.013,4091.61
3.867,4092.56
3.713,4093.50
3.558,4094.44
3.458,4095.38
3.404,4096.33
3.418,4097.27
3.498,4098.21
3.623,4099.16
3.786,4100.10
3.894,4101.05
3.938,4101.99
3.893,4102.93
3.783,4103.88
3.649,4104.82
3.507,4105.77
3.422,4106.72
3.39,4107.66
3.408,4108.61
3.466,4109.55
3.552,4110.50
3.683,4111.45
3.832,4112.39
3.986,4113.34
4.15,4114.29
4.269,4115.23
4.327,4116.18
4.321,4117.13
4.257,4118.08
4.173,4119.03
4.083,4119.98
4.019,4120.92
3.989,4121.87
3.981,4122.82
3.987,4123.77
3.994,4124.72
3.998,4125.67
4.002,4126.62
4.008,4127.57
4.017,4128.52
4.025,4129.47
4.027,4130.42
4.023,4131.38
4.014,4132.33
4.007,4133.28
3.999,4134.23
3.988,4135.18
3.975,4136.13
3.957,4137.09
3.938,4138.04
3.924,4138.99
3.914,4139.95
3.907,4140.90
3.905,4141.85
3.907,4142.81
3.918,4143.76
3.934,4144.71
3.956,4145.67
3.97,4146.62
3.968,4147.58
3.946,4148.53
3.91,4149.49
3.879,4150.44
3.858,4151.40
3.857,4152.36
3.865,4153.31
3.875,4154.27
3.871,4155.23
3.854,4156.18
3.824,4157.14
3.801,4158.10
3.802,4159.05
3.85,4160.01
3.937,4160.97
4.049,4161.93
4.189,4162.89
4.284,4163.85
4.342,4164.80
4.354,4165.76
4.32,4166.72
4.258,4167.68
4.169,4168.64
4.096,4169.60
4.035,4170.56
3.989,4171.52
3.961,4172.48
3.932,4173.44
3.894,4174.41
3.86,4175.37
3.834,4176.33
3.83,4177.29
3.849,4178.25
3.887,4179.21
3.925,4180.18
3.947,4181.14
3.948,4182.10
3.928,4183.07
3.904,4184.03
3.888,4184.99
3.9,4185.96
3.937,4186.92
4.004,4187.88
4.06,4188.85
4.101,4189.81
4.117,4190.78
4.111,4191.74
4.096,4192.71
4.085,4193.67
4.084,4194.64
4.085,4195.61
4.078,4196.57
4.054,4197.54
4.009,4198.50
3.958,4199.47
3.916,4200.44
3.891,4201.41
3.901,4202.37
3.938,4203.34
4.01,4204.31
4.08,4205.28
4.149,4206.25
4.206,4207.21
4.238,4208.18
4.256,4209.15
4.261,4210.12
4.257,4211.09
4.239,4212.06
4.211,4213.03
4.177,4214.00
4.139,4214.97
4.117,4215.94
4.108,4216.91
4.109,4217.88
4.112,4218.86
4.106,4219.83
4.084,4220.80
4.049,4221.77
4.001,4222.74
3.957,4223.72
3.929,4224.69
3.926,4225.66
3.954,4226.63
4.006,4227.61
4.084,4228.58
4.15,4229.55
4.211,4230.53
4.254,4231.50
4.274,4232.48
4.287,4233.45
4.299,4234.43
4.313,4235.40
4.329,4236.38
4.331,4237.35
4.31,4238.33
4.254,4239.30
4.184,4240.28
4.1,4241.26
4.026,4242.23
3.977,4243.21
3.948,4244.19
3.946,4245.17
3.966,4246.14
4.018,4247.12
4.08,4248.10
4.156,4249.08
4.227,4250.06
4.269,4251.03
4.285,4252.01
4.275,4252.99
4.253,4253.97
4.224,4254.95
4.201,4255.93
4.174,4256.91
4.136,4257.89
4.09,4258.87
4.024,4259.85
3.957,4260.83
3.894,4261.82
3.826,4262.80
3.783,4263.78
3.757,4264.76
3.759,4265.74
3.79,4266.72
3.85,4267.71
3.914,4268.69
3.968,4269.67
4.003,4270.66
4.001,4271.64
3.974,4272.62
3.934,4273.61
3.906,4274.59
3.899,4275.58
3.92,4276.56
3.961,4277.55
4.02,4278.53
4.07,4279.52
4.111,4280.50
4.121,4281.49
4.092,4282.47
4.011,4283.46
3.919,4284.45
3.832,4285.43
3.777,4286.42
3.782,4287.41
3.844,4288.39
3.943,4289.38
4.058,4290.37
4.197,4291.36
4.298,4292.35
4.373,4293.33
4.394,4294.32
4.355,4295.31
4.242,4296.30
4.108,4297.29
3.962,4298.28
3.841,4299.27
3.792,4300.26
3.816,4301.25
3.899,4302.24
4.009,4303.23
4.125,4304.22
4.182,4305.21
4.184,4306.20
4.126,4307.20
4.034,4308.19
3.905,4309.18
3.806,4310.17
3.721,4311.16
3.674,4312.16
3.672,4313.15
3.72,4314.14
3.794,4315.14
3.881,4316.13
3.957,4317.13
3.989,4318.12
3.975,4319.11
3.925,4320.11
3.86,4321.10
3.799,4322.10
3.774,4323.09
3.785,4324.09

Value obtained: 1.5 A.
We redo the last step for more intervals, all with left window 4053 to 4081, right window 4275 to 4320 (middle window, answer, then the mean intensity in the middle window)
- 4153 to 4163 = 0.4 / 3.89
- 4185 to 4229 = -0.5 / 4.07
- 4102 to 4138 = 1.2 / 3.92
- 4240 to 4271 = -0.2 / 4.03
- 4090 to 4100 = 0.9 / 3.69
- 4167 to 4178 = 0.1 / 3.99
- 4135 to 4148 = 0.4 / 3.94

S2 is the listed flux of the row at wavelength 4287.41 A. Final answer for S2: 3.782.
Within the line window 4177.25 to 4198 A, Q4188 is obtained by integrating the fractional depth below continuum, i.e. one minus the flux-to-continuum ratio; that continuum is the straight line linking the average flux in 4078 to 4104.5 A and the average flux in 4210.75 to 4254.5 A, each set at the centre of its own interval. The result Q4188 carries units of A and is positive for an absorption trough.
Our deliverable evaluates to 0.4 A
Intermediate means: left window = 3.91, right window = 4.14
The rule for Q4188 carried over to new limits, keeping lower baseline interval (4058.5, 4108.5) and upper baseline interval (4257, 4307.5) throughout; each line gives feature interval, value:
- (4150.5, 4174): -0.30 A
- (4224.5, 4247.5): -0.85 A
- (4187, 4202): -0.25 A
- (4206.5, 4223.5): -0.75 A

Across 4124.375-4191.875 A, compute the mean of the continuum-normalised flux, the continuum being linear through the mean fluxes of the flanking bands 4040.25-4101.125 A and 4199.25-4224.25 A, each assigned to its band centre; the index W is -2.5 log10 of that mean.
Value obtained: 0.030 mag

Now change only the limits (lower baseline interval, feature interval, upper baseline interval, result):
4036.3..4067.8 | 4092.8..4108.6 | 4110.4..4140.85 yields 0.13 mag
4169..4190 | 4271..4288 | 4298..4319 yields -0.01 mag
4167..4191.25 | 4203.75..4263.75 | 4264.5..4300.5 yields -0.04 mag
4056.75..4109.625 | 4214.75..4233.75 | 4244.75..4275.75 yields -0.02 mag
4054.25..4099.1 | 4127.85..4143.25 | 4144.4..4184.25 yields 0.00 mag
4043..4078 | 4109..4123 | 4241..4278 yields 0.03 mag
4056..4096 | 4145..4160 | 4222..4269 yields 0.05 mag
